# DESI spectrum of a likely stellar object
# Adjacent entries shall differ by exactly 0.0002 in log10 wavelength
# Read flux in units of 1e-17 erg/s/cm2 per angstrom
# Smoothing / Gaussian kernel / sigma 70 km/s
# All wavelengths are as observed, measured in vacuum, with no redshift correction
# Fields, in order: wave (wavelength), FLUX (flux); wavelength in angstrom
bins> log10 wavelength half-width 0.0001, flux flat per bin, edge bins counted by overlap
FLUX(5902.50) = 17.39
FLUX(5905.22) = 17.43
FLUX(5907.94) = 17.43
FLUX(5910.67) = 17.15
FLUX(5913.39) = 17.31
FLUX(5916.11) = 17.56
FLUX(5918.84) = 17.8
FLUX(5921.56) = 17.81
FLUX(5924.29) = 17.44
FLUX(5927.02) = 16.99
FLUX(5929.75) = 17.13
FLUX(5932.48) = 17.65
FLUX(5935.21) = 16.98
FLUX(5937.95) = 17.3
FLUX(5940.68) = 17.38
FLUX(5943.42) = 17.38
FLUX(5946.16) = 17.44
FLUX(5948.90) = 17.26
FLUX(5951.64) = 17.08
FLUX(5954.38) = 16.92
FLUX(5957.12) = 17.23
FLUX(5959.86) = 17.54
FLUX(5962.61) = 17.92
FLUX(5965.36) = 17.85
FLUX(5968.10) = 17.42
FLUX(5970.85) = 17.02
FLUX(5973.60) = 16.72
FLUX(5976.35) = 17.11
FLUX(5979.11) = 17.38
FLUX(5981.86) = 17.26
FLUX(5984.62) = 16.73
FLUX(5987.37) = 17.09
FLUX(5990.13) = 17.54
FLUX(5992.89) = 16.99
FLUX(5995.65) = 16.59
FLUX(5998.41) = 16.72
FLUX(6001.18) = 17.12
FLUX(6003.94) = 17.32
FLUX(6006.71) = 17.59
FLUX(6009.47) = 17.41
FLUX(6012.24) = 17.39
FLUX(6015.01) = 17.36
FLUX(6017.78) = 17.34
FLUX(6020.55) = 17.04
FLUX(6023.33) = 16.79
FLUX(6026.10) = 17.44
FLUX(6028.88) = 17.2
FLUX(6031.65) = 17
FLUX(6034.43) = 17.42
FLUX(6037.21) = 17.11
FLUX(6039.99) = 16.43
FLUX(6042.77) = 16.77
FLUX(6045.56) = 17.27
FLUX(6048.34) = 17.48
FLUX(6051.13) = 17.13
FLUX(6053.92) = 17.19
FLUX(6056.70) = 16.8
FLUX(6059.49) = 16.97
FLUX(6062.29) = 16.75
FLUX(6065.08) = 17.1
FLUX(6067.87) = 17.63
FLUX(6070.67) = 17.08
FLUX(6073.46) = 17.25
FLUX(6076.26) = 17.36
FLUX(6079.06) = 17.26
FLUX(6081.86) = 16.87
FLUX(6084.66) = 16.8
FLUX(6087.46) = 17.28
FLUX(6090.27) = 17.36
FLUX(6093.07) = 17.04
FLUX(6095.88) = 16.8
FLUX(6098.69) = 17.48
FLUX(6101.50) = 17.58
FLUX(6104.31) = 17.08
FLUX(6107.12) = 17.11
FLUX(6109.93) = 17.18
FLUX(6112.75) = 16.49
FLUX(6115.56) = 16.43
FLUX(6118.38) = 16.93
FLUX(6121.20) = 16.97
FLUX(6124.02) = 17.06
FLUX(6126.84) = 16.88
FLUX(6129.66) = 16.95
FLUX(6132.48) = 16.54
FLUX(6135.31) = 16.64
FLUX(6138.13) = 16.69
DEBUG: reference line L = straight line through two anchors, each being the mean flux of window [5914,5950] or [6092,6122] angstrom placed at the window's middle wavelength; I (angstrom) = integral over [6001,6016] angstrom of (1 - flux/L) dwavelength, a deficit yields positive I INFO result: -0.1 angstrom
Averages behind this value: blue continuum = 17.4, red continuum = 17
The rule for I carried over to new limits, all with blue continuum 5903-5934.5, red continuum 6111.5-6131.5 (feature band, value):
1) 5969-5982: 0.12 angstrom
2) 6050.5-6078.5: -0.24 angstrom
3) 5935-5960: 0.12 angstrom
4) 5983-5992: 0.05 angstrom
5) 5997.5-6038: -0.24 angstrom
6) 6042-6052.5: -0.09 angstrom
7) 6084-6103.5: -0.35 angstrom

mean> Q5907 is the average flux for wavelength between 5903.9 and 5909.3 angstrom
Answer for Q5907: 17.4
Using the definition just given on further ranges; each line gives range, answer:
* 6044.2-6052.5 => 17.3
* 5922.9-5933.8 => 17.3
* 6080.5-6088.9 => 17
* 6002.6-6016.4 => 17.4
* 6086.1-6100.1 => 17.2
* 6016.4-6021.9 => 17.2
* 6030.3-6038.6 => 17.2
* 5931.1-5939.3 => 17.3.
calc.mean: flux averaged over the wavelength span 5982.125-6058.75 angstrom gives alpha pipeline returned 17.1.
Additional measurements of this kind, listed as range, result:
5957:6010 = 17.2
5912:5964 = 17.4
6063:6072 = 17.2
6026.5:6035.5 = 17.2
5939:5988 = 17.3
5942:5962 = 17.3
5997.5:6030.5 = 17.2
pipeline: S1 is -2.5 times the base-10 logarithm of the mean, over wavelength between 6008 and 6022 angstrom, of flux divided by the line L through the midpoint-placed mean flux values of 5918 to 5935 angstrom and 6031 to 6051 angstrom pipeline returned -0.01 mag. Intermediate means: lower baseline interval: 17.4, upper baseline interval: 17.1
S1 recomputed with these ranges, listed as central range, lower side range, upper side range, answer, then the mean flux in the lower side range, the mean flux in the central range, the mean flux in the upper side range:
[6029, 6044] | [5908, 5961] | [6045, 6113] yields 0.01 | 17.3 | 17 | 17.1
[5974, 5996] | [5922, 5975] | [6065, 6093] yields 0.01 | 17.3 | 17.1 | 17.2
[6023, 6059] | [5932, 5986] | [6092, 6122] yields 0.00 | 17.3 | 17.1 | 17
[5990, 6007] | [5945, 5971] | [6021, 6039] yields 0.01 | 17.4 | 17.1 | 17.1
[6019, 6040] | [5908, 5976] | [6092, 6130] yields 0.00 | 17.3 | 17.1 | 17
